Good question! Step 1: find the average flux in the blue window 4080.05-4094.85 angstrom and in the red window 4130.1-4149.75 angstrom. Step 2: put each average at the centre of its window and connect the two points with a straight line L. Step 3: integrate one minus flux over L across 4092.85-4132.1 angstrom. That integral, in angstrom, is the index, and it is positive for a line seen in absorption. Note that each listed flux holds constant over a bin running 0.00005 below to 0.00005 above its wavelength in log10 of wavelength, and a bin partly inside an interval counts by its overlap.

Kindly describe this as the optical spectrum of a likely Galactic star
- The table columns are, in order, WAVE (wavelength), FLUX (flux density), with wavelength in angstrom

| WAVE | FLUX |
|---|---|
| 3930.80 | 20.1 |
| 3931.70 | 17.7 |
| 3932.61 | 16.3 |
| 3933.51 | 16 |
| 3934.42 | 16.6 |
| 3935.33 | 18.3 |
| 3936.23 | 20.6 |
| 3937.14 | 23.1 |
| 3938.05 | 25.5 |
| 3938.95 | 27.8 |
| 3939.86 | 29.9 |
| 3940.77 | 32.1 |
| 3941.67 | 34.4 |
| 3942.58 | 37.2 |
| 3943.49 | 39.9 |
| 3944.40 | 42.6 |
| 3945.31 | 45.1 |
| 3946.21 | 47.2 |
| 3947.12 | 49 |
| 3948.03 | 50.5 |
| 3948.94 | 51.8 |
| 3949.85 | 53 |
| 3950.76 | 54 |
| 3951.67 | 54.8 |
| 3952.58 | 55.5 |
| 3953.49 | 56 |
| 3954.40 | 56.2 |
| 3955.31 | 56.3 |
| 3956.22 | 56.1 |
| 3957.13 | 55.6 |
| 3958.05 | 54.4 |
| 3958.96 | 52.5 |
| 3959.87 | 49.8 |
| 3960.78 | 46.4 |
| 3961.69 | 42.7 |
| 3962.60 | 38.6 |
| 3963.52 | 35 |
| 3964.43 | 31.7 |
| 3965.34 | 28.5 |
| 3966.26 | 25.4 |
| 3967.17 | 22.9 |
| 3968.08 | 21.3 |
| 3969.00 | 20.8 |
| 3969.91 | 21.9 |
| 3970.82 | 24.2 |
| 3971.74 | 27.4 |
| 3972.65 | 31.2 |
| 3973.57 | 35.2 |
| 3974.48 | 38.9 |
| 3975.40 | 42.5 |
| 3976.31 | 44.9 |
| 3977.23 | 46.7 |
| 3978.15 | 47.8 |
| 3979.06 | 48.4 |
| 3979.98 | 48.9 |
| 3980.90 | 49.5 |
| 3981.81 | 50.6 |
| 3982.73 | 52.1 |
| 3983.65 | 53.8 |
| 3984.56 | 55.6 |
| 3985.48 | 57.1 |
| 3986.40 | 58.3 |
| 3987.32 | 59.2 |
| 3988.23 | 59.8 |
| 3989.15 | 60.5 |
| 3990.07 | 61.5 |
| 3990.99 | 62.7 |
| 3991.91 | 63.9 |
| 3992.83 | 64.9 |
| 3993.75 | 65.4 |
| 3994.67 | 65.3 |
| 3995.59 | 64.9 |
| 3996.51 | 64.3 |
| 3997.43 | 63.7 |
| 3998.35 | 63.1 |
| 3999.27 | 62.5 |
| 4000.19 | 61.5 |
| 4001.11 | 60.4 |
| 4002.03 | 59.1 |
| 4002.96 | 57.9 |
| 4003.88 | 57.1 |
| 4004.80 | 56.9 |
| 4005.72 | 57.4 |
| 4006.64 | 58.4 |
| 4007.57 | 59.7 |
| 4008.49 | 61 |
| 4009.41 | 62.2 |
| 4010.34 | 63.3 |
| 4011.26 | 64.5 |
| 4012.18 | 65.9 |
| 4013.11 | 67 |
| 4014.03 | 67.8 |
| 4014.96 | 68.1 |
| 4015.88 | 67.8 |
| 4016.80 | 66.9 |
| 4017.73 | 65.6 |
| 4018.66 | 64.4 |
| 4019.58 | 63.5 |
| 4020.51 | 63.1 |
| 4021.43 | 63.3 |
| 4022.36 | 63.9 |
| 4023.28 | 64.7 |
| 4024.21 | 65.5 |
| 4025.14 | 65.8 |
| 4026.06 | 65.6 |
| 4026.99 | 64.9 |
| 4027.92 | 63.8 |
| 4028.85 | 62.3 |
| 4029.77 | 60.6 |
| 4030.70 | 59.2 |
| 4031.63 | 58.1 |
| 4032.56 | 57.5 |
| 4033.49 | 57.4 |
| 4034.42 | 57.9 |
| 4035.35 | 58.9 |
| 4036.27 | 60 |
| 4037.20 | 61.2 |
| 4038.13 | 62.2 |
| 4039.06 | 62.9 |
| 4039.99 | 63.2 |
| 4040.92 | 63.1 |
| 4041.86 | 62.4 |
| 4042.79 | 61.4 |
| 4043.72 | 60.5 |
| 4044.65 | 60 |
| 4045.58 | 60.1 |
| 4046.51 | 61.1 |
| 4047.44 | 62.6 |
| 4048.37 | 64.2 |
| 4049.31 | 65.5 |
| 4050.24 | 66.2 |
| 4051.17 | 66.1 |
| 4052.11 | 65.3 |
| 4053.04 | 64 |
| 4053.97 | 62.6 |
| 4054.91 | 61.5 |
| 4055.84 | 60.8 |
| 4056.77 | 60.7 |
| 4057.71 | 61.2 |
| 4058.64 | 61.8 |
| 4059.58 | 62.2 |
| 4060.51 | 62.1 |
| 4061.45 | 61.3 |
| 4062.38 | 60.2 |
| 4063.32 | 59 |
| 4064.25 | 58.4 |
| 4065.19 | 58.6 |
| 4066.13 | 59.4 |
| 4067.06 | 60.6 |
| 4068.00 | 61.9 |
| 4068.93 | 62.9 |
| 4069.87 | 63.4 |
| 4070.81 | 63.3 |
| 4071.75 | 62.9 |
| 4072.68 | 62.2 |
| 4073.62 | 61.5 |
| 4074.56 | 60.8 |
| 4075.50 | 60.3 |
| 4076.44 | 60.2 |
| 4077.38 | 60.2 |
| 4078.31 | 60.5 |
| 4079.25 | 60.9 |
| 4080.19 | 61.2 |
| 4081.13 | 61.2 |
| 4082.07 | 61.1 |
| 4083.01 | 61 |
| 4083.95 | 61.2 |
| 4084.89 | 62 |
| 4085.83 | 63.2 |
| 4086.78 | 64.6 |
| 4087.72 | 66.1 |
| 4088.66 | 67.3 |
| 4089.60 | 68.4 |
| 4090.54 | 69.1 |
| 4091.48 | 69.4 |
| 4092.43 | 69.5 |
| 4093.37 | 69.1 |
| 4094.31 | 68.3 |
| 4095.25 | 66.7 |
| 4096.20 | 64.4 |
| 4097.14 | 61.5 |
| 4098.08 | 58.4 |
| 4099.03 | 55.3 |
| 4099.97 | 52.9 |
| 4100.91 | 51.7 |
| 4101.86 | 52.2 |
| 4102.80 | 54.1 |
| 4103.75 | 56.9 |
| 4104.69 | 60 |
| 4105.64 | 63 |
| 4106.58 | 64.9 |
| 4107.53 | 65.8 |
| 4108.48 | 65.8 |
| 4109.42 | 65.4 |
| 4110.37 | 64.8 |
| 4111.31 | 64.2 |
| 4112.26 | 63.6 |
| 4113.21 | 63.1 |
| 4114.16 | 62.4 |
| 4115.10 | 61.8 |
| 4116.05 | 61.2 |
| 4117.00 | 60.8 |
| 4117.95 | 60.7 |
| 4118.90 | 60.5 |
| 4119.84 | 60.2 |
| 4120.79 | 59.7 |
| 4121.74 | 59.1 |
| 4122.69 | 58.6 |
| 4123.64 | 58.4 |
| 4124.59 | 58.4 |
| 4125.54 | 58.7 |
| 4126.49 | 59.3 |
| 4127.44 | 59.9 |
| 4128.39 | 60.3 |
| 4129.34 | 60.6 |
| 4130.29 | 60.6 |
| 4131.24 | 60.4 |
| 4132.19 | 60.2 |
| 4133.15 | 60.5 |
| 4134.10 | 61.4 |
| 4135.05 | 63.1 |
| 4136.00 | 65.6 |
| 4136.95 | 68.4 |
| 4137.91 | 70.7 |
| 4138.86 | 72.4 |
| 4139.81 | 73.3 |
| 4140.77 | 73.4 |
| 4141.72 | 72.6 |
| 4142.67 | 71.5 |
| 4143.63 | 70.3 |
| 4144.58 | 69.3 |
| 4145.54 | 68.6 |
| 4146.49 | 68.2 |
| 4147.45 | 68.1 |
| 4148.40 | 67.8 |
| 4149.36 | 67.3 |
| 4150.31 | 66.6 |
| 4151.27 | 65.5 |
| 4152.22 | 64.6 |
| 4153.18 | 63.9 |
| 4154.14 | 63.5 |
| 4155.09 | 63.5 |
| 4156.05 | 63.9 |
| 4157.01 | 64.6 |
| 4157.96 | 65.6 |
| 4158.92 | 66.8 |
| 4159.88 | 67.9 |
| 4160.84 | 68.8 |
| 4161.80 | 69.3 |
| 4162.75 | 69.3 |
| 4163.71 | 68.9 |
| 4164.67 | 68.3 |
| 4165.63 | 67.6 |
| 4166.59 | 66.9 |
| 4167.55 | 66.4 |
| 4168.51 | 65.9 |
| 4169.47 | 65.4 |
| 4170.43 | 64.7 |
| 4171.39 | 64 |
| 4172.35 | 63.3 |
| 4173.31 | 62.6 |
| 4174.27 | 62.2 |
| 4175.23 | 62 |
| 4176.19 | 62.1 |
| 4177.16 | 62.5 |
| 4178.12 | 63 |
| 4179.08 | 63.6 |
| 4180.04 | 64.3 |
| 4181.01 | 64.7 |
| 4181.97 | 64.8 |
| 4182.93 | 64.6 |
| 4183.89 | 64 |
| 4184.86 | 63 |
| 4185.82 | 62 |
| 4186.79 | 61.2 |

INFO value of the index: 3.2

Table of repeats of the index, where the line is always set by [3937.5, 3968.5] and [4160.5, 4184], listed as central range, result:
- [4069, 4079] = -1.2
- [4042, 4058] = -3.0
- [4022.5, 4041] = -3.9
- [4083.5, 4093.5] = -1.7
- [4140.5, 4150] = -1.1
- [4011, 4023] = -3.9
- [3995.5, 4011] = -4.1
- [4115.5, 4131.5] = 0.1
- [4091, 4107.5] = -1.0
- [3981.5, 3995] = -3.7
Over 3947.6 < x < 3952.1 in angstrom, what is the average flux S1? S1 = 52.8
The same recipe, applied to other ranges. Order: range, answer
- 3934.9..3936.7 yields 19.5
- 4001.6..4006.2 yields 57.7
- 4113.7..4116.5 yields 61.9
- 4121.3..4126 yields 58.6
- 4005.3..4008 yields 58.4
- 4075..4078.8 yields 60.4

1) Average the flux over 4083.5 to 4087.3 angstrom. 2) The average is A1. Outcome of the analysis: 62.7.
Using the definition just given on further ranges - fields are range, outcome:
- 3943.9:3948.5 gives 46.8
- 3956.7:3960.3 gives 53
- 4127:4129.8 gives 60.3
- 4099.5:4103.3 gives 52.7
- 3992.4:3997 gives 64.9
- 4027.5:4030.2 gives 62.4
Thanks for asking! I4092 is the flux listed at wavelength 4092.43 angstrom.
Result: 69.5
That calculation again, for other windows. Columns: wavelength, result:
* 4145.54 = 68.6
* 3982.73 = 52.1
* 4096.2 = 64.4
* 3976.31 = 44.9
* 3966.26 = 25.4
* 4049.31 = 65.5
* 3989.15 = 60.5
